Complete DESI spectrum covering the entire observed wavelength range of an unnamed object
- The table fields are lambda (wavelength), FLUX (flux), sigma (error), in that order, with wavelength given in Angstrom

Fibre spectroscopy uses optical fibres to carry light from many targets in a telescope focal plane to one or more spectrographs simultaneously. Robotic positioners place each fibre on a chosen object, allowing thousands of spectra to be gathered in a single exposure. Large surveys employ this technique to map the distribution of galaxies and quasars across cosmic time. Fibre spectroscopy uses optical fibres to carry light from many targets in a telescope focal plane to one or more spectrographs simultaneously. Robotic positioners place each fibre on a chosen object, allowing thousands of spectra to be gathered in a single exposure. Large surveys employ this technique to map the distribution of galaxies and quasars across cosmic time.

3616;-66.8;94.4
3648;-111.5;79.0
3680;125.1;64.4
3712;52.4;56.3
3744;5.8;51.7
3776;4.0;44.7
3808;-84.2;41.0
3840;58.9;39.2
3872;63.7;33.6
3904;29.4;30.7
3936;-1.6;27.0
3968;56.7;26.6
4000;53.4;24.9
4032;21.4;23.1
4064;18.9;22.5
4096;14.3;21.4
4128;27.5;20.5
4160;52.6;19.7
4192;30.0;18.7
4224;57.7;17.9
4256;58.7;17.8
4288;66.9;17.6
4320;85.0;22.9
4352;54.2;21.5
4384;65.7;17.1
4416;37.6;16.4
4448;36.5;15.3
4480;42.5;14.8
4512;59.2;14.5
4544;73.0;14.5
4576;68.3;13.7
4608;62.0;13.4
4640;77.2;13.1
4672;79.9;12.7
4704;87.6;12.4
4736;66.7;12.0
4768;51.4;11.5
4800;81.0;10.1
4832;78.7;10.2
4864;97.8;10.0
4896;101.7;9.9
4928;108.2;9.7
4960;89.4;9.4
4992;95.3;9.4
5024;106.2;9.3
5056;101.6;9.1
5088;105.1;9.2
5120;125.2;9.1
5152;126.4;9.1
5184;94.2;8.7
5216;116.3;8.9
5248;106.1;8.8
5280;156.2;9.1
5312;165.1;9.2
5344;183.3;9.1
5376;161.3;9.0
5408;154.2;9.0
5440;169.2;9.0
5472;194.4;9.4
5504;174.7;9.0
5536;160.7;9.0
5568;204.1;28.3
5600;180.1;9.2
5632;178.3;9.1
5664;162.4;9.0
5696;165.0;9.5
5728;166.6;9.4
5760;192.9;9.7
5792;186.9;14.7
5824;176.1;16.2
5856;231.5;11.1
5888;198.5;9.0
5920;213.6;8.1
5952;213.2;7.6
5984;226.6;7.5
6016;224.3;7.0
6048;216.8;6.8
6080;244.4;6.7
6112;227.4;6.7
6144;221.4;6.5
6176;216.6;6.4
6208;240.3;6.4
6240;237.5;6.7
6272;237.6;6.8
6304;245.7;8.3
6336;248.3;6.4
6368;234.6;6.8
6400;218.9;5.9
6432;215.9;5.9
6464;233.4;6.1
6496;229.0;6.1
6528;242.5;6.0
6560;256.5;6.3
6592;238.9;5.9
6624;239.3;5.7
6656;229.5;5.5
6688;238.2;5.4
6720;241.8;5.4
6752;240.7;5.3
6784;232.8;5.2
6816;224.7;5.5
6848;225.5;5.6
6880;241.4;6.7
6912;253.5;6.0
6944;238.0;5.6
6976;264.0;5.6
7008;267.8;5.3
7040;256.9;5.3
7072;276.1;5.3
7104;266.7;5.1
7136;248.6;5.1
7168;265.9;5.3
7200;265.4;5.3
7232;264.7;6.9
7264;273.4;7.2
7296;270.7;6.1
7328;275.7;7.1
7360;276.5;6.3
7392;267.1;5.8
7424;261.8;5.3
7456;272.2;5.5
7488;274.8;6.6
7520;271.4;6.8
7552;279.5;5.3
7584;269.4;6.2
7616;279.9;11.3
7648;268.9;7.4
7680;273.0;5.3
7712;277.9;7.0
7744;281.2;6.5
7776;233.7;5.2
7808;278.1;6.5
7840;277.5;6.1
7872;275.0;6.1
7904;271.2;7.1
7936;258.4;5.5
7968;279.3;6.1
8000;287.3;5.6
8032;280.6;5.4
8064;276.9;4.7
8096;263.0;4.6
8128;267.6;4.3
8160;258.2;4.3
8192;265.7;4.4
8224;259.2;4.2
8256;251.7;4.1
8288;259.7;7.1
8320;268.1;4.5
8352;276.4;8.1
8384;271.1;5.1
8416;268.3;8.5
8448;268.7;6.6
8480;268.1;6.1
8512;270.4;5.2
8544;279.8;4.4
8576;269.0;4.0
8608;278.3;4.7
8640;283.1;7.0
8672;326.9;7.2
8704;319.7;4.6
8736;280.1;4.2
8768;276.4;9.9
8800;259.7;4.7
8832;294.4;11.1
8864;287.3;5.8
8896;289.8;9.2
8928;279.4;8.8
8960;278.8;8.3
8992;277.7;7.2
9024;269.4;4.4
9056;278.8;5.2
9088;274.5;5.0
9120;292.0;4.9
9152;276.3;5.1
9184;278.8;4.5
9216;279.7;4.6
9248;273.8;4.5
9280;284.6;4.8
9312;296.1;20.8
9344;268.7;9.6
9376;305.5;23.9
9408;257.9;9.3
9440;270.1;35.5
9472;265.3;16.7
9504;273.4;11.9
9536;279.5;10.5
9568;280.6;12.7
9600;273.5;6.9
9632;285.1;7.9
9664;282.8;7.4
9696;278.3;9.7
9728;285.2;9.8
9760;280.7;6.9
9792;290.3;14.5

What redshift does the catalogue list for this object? 0.320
